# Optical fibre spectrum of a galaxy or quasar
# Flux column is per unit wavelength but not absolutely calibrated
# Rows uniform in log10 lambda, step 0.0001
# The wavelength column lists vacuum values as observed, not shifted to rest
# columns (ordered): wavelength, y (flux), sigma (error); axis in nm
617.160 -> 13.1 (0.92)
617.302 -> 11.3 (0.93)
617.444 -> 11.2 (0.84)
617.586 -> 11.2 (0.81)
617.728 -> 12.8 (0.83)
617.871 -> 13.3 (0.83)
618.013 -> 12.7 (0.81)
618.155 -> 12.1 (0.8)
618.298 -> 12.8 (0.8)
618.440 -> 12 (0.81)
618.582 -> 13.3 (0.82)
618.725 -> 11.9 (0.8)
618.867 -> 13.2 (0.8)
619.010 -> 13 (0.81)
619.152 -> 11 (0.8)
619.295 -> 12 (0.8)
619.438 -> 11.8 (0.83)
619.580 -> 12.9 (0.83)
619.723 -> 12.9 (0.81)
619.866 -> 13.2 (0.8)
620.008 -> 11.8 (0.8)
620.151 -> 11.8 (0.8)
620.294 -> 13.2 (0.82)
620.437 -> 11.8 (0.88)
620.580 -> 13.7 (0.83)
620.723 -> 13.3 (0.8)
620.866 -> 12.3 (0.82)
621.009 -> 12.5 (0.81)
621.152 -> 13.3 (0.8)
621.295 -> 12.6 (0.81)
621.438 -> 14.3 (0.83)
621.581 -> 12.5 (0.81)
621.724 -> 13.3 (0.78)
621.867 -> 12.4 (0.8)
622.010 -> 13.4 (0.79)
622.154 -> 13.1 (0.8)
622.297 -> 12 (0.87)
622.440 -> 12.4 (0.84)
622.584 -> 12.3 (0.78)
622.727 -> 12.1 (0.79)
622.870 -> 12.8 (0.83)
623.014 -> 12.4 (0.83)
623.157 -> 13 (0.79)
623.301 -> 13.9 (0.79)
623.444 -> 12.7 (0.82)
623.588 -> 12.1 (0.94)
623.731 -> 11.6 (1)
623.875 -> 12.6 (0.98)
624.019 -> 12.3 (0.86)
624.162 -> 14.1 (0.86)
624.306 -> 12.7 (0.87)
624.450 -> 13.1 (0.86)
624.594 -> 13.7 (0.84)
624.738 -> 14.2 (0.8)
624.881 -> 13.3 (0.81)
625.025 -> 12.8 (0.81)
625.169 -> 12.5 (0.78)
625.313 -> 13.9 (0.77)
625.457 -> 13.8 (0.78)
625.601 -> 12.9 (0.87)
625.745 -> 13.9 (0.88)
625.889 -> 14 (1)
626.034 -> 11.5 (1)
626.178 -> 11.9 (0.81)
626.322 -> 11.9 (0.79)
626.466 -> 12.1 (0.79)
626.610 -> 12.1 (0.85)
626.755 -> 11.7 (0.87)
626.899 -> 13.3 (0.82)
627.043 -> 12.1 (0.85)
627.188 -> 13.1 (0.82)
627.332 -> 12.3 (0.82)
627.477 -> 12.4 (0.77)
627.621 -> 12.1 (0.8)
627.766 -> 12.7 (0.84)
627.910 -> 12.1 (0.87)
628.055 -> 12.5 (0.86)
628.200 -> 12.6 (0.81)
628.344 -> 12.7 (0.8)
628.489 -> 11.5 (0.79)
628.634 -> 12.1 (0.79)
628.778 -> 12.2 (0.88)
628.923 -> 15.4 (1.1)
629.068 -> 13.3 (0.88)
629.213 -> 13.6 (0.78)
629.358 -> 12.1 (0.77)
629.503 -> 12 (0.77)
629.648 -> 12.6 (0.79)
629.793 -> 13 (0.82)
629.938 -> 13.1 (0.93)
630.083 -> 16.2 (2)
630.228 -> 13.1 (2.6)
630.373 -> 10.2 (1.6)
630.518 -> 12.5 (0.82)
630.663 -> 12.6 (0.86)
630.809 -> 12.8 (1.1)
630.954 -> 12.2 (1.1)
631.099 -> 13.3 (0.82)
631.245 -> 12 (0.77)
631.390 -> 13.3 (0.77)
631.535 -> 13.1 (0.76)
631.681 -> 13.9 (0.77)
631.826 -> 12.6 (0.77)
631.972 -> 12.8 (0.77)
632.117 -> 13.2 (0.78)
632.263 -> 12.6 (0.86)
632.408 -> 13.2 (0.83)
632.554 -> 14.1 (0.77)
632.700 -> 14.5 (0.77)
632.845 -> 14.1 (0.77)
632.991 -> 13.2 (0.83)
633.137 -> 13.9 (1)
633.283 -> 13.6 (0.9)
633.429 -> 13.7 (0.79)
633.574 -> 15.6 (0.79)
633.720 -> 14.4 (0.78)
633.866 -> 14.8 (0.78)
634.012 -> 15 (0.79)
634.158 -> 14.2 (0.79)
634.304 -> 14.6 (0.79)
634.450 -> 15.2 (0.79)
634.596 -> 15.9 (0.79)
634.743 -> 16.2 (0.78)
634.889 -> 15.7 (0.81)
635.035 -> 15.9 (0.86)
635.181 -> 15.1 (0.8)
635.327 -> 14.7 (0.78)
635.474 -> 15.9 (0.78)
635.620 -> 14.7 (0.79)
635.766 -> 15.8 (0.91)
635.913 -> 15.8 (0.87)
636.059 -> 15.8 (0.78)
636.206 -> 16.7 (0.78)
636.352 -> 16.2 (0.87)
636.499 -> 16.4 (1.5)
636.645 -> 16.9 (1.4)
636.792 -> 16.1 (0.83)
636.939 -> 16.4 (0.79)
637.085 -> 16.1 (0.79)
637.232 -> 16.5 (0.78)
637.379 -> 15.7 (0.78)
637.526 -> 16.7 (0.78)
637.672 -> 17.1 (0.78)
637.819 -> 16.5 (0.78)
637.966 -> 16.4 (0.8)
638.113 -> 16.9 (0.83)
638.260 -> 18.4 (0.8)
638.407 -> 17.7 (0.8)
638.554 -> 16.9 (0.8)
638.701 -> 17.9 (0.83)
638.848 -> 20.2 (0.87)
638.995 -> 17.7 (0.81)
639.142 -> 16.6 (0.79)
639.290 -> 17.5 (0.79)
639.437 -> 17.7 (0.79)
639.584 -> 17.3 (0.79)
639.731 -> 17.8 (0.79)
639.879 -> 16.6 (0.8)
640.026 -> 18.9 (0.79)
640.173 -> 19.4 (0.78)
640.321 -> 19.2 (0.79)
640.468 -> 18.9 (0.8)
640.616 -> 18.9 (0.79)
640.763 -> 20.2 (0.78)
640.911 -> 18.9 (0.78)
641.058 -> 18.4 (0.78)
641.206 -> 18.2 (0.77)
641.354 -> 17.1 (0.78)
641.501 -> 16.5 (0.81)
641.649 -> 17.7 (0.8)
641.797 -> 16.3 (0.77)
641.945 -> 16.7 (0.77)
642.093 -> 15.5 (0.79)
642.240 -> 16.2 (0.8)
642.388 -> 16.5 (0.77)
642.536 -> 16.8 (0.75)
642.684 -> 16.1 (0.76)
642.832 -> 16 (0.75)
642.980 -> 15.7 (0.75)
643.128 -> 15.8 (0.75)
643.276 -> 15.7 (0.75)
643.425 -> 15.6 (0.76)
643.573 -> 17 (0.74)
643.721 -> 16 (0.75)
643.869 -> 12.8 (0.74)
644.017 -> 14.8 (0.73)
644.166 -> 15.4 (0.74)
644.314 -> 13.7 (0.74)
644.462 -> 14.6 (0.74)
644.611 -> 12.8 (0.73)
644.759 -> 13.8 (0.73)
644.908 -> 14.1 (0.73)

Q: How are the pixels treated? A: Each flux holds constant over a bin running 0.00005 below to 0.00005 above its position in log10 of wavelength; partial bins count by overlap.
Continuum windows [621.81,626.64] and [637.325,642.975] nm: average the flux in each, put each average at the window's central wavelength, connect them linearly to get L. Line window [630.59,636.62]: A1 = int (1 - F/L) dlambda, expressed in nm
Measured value 0.457 nm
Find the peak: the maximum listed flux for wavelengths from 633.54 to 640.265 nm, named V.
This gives 20.2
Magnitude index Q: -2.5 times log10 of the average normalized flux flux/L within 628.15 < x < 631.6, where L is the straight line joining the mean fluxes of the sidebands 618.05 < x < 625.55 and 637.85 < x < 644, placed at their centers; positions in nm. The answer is 0.14 mag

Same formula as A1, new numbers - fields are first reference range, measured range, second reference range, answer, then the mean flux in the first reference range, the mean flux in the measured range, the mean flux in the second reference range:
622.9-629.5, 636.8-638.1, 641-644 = -0.11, 12.8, 16.4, 16.3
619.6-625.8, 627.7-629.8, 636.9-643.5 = 0.25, 12.9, 12.7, 17.2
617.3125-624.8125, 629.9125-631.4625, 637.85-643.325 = 0.22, 12.7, 12.8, 17.4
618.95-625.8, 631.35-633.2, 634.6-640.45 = 0.24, 12.8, 13.4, 16.8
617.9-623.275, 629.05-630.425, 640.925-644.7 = 0.10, 12.6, 12.9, 16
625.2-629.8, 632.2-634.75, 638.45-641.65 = 0.16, 12.7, 14.3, 18.1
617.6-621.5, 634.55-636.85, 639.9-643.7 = 0.02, 12.6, 15.9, 17.3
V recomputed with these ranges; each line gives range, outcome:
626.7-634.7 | 16.2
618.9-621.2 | 13.7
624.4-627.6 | 14.2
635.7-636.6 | 16.7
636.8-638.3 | 18.4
